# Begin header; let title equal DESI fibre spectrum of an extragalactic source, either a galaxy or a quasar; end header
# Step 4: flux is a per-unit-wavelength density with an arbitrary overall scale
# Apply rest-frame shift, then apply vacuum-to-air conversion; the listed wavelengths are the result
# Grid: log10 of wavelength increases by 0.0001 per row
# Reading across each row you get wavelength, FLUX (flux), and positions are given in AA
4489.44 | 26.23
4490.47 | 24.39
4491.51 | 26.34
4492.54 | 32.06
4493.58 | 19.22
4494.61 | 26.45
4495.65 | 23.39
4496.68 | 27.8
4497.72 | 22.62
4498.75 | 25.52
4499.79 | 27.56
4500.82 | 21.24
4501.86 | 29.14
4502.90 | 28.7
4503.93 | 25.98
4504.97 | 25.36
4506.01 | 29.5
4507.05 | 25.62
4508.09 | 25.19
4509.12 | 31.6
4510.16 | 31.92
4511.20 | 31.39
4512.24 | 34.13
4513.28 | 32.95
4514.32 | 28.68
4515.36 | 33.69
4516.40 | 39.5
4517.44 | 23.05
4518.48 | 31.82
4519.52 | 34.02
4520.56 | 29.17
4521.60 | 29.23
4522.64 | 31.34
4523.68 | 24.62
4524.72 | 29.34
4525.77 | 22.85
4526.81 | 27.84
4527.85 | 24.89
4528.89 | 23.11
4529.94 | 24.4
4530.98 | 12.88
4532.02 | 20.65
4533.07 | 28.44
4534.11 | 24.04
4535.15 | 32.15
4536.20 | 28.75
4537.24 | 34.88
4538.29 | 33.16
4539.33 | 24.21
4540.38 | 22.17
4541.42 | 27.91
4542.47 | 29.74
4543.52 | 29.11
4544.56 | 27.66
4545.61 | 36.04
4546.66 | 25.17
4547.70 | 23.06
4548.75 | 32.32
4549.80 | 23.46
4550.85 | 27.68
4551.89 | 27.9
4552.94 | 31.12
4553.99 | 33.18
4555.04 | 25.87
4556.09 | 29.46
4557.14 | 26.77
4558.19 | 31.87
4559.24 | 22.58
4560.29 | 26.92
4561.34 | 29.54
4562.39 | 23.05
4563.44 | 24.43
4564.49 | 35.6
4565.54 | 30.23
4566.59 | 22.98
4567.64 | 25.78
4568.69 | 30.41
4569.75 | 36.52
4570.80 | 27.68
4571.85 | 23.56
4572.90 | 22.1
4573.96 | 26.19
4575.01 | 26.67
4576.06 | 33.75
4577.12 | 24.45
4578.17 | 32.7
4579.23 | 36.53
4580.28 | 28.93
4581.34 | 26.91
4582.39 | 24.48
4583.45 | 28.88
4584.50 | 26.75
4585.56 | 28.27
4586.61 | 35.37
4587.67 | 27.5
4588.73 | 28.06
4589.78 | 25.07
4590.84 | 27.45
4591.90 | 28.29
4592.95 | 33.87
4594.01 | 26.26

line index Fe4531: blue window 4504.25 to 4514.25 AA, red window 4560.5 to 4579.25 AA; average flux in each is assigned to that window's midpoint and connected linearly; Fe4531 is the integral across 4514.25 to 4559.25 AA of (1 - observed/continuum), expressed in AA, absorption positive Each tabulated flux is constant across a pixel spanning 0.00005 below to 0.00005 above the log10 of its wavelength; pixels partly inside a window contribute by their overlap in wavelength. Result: 1.5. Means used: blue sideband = 29.6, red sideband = 28.2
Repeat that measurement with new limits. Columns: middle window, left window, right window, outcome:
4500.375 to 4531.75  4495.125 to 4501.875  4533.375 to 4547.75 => -1.9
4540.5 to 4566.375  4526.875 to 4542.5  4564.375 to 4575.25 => -1.2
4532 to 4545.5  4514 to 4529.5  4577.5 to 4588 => 0.3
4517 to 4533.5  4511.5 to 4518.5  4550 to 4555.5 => 2.7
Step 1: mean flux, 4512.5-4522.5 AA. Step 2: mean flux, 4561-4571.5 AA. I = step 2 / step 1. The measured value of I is 0.91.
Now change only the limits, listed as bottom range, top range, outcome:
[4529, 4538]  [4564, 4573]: 1.11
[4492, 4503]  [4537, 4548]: 1.11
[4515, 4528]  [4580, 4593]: 0.96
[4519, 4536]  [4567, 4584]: 1.08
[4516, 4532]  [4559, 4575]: 1.01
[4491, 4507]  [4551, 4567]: 1.08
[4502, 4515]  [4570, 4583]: 0.96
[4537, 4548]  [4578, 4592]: 1.02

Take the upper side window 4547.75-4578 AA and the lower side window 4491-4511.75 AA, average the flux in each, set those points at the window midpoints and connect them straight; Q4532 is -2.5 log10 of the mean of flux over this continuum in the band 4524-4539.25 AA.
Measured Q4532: 0.05 mag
